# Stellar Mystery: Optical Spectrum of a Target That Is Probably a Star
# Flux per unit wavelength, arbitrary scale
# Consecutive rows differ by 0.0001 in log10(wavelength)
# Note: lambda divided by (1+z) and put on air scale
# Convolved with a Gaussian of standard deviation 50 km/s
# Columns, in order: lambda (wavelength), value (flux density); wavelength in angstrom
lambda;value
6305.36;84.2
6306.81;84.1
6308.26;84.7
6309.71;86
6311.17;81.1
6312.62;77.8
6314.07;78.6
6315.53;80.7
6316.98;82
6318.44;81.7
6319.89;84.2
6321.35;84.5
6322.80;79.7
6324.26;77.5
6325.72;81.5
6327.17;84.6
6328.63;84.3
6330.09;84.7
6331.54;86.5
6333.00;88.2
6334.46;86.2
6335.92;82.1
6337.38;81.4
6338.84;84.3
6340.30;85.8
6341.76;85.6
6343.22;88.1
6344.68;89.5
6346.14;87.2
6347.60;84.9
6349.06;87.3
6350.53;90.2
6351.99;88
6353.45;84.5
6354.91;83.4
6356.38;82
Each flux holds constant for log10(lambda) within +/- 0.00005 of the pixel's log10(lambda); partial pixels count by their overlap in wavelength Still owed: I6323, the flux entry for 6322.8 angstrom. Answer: 79.7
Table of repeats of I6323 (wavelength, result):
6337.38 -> 81.4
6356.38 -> 82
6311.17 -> 81.1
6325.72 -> 81.5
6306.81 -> 84.1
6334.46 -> 86.2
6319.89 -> 84.2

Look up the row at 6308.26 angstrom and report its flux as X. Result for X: 84.7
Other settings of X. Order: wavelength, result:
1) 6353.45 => 84.5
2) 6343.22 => 88.1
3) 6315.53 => 80.7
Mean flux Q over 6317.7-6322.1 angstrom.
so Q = 83.5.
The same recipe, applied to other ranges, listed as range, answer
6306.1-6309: 84.6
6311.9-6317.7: 79.8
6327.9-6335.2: 86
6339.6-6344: 86.6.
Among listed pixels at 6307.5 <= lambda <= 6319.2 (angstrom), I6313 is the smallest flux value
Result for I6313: 77.8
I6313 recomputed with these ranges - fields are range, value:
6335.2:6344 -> 81.4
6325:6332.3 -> 81.5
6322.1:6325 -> 77.5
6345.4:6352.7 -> 84.9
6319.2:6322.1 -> 84.2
